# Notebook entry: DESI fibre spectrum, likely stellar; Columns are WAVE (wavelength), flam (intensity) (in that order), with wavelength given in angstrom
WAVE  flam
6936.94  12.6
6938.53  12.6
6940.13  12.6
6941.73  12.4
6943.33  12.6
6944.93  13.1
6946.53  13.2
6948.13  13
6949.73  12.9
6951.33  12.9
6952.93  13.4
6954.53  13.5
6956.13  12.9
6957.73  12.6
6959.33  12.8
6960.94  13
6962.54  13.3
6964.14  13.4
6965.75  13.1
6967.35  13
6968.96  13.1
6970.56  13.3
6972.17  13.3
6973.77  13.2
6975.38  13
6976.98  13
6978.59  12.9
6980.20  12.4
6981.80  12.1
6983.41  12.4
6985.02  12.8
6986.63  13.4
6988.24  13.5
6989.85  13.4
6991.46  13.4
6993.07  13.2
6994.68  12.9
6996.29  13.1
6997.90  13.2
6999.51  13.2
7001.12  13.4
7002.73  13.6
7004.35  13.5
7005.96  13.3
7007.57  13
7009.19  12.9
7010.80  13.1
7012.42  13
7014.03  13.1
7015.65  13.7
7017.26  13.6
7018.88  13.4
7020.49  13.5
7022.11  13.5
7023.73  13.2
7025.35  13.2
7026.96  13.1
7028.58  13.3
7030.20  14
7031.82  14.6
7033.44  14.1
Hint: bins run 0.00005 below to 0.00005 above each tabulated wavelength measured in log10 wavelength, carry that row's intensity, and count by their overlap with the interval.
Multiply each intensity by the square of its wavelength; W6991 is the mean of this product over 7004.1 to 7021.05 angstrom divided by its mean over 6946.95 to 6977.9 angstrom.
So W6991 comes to 1.0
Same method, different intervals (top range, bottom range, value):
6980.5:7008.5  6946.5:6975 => 1.01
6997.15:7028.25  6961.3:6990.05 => 1.03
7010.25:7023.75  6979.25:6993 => 1.04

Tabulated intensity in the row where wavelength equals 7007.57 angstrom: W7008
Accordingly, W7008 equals 13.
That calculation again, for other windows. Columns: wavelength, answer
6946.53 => 13.2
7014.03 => 13.1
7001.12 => 13.4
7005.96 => 13.3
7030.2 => 14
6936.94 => 12.6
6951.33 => 12.9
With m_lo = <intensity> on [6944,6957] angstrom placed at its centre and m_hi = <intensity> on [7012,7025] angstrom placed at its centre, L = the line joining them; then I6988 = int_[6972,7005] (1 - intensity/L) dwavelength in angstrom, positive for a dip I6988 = 0.4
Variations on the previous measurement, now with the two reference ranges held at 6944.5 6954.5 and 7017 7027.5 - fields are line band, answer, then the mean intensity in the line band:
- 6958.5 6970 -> 0.1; 13.1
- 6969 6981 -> 0.2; 13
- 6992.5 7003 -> 0.0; 13.2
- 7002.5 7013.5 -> 0.1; 13.2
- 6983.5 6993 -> 0.0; 13.2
